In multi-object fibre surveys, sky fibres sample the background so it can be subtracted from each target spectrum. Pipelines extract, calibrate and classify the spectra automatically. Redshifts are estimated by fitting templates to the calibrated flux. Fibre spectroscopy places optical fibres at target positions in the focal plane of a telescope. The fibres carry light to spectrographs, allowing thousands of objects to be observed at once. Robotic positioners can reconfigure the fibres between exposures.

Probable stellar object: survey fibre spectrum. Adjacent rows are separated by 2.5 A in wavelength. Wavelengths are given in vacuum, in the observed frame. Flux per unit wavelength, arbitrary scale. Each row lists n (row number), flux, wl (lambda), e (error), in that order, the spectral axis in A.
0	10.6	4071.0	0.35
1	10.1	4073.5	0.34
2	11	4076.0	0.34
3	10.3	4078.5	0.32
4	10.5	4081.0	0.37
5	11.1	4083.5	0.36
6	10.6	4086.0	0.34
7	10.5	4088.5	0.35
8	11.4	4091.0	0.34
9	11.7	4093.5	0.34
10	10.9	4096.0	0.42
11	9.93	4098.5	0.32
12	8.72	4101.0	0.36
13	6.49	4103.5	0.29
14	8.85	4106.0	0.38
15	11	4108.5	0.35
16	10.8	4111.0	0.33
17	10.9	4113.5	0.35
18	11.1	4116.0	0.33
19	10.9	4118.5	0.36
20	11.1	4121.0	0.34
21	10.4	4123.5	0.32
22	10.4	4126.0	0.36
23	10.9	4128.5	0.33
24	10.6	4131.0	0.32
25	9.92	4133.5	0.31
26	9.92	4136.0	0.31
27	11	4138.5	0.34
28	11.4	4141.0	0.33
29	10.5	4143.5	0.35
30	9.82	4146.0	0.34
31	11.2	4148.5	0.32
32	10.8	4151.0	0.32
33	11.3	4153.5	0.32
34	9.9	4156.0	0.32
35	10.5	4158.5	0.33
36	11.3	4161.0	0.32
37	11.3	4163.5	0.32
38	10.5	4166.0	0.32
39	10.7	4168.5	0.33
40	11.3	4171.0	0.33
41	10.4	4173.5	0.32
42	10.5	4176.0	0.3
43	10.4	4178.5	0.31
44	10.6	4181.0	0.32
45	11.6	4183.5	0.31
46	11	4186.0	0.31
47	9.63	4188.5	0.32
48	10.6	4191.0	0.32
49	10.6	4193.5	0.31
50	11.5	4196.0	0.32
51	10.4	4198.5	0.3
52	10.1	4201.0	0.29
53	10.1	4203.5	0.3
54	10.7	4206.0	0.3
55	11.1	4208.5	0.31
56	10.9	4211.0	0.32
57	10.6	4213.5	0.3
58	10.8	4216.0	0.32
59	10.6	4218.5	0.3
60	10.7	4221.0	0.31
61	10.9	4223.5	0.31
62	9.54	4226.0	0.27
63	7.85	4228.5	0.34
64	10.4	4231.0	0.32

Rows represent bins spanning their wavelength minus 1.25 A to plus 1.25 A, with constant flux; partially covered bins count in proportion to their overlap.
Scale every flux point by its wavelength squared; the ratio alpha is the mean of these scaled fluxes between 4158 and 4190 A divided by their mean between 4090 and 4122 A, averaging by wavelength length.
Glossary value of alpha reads 1.1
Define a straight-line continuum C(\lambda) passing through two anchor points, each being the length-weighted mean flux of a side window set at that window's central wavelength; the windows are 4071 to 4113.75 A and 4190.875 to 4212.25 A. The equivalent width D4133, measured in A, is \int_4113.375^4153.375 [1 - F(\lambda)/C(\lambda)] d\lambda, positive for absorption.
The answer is -1.02 A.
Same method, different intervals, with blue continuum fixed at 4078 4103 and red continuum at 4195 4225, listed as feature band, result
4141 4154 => -0.2 A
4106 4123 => -0.5 A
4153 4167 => -0.3 A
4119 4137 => 0.1 A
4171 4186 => -0.2 A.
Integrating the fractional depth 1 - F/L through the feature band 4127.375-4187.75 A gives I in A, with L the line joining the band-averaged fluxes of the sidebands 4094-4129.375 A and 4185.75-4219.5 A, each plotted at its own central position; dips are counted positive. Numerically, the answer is -1.8 A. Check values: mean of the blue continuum 10.2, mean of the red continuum 10.6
